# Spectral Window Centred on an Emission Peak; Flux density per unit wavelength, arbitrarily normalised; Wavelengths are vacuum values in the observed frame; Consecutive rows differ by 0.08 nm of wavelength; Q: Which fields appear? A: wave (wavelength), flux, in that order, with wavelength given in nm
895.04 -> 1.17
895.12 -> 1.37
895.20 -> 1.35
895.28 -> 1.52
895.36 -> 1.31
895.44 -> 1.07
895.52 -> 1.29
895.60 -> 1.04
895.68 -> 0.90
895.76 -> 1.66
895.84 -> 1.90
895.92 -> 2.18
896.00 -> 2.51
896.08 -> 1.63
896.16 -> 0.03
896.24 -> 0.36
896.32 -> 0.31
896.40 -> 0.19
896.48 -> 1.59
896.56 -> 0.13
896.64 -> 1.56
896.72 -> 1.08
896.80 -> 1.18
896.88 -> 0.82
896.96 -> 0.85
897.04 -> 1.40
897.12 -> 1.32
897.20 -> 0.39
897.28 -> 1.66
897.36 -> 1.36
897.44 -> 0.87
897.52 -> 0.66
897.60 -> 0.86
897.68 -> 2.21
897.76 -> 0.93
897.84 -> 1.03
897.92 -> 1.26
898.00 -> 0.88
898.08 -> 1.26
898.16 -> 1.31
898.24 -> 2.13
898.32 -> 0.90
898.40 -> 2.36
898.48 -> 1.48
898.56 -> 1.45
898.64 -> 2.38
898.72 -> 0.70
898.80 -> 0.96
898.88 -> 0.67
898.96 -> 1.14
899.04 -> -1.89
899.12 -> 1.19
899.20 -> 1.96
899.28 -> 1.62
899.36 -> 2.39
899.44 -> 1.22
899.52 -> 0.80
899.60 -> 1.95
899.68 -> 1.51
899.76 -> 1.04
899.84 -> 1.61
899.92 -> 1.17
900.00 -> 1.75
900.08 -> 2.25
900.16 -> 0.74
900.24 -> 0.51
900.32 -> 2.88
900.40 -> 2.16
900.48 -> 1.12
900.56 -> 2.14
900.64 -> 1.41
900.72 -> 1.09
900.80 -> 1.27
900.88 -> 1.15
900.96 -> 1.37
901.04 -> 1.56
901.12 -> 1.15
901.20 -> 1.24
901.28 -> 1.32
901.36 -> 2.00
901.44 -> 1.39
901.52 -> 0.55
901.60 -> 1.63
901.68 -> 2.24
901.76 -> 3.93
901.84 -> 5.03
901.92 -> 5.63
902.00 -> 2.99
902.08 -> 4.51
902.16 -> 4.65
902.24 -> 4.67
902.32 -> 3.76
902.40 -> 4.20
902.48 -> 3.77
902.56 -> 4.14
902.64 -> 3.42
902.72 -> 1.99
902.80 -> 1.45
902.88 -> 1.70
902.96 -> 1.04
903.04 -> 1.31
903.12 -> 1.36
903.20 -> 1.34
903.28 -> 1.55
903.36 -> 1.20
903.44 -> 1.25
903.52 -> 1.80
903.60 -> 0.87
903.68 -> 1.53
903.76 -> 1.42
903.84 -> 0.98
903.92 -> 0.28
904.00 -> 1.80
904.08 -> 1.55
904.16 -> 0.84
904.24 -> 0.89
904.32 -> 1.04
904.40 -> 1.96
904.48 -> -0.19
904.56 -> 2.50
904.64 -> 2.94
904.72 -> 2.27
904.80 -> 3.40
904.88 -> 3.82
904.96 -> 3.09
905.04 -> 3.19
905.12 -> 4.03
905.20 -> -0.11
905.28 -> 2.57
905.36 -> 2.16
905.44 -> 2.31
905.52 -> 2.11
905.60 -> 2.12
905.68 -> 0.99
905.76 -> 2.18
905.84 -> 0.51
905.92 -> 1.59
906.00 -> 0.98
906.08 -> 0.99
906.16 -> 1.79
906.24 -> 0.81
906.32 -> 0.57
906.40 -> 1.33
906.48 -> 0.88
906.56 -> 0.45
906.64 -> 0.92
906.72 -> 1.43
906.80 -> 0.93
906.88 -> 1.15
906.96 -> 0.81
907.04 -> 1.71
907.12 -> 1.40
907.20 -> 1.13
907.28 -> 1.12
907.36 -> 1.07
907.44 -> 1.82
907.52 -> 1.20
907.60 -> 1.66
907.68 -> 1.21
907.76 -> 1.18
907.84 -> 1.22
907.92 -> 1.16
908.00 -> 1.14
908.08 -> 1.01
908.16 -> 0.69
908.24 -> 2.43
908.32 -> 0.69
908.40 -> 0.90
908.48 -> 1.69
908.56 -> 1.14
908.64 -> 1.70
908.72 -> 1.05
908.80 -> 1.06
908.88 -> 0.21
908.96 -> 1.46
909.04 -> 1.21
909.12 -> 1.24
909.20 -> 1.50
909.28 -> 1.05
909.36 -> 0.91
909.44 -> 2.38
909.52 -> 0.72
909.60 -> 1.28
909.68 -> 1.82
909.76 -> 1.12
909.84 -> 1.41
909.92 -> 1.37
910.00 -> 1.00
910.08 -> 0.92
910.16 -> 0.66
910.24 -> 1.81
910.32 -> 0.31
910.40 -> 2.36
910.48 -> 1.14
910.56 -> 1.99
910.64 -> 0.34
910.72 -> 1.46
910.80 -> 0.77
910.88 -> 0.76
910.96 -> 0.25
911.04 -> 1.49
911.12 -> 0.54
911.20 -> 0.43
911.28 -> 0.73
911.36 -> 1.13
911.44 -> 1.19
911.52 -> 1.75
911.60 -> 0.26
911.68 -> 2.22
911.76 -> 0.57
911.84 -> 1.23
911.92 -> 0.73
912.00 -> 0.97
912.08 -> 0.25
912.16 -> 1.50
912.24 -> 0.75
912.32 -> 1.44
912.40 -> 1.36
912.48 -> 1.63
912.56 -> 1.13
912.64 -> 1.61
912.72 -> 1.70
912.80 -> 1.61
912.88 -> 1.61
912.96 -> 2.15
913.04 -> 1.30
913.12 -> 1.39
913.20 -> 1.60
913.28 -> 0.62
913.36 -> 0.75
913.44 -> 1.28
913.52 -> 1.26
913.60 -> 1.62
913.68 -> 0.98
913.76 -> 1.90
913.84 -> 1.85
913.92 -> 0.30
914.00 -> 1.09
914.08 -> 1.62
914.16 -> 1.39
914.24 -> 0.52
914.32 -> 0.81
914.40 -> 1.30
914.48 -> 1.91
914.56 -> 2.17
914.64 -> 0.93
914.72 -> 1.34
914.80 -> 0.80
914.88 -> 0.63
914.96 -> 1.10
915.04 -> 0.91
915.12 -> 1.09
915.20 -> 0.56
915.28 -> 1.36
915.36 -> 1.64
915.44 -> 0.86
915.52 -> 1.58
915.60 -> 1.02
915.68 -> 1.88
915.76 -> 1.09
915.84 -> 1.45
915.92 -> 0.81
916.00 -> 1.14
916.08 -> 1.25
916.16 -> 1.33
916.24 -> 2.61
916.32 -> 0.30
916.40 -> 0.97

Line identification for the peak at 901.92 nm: H-alpha 6563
